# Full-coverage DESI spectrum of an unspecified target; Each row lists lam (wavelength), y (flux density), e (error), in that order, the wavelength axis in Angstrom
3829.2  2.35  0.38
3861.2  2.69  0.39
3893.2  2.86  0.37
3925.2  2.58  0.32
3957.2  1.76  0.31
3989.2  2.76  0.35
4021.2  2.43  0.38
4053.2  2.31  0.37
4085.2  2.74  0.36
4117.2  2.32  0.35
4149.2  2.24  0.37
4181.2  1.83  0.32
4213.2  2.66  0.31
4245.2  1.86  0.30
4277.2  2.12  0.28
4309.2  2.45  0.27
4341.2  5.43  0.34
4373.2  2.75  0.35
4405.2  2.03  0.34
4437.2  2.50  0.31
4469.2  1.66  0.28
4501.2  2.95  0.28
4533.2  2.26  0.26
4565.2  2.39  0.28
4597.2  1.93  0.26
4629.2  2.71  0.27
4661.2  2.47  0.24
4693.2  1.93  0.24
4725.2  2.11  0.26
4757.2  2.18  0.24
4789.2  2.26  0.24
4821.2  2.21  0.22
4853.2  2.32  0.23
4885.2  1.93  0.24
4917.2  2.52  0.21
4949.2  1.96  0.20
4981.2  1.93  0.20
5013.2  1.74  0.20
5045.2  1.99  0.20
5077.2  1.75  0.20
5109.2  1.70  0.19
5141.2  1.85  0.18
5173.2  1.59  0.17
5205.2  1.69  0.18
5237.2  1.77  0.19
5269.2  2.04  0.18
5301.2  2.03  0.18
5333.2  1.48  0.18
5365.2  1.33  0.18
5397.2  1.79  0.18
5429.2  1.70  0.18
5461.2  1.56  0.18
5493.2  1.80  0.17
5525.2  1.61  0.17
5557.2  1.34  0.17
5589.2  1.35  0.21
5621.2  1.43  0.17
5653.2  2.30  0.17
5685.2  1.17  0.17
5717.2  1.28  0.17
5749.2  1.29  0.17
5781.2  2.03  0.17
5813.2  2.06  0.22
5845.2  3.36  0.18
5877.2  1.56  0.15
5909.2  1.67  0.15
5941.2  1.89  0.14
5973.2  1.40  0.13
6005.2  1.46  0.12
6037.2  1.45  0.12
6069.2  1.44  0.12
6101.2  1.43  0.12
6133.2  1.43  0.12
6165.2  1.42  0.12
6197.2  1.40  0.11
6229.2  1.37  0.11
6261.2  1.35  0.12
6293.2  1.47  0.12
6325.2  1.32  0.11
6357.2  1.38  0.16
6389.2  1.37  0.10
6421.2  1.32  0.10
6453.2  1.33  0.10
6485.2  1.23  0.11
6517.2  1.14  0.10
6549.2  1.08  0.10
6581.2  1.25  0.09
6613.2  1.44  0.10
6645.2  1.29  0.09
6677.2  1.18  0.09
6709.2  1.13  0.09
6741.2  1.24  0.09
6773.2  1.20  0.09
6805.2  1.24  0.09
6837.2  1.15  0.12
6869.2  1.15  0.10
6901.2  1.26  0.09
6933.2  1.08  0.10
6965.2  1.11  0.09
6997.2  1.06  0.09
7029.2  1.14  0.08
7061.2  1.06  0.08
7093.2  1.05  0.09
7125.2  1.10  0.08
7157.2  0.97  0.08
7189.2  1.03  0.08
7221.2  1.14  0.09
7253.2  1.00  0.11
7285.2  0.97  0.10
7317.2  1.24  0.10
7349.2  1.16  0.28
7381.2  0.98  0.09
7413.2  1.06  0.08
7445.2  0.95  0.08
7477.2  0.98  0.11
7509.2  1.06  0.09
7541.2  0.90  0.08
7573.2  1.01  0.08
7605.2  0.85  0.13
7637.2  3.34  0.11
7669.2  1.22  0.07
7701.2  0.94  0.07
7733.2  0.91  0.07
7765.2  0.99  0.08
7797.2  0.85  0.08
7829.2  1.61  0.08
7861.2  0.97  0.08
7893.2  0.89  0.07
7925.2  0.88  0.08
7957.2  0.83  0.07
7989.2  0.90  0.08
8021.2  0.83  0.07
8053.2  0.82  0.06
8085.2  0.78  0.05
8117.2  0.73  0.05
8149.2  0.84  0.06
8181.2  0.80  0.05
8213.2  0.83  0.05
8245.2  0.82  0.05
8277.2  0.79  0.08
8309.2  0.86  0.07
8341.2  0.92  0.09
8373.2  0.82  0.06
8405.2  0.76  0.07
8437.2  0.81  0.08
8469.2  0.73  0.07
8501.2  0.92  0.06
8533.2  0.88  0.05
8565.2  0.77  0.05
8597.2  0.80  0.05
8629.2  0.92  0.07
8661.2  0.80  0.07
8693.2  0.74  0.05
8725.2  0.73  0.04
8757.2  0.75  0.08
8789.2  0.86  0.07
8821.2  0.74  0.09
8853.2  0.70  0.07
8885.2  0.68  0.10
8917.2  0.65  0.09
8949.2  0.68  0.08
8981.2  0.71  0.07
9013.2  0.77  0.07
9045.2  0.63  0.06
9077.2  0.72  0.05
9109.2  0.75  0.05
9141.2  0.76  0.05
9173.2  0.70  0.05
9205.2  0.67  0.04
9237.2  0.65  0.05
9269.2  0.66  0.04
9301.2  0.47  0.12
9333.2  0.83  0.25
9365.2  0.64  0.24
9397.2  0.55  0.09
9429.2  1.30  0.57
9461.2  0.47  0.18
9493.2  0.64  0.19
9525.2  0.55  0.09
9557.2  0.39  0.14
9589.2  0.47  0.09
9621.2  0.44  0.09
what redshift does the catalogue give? 0.164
